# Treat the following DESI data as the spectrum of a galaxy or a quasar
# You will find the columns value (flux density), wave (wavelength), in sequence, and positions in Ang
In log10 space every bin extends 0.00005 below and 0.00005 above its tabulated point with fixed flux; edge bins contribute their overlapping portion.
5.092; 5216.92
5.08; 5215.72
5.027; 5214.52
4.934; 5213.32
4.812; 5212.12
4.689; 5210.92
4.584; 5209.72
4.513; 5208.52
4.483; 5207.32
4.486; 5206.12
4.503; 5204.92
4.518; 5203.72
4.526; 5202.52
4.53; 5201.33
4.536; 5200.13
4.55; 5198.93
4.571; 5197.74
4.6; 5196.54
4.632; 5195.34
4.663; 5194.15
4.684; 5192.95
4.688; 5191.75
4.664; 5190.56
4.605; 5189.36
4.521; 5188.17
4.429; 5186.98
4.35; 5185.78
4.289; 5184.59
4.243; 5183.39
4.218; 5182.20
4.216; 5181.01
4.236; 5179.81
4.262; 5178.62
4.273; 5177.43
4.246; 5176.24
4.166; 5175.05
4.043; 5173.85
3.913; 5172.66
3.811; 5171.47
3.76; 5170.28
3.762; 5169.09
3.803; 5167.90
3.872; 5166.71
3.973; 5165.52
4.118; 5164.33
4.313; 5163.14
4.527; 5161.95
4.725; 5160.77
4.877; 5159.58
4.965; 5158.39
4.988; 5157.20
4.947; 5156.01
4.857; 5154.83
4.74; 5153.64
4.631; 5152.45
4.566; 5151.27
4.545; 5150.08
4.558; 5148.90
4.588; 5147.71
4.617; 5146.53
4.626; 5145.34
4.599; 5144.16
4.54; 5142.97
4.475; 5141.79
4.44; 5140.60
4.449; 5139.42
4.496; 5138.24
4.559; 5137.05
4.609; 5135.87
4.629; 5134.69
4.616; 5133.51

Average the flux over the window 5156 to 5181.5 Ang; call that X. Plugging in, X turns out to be 4.25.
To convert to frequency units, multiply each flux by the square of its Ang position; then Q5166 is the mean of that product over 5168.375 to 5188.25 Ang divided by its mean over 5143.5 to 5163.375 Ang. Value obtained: 0.89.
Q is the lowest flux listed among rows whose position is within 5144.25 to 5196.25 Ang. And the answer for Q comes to 3.76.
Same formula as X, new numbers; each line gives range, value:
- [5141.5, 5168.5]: 4.54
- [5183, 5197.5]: 4.53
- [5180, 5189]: 4.33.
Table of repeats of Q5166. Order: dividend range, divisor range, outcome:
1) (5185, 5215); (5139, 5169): 1.04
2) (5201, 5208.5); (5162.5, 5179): 1.14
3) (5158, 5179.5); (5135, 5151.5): 0.93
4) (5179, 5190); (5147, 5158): 0.93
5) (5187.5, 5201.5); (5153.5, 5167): 1.02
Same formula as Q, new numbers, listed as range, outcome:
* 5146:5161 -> 4.545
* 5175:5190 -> 4.166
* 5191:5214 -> 4.483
